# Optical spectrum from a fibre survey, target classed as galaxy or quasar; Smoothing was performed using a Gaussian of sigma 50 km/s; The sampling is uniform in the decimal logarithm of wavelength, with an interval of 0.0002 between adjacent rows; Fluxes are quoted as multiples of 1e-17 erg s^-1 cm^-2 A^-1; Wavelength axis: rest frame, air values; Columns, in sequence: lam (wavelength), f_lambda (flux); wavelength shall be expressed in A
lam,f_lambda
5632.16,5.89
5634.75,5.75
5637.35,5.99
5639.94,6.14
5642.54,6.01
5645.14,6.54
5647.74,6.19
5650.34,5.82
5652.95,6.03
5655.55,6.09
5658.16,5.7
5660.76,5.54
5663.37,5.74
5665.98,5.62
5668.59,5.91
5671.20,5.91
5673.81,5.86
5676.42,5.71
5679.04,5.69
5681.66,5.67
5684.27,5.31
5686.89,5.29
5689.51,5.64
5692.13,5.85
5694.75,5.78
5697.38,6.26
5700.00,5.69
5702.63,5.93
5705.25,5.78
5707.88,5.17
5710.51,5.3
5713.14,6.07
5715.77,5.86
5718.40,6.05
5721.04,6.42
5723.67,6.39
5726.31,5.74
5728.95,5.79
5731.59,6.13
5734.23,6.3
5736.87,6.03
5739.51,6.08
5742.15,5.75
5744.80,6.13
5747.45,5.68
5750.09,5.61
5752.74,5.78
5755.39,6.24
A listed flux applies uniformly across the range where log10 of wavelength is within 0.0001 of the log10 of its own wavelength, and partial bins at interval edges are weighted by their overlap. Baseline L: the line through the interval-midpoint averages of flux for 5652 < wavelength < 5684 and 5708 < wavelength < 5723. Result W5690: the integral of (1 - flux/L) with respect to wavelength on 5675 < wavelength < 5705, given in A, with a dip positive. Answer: 0.60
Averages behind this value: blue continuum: 5.77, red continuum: 5.9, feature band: 5.71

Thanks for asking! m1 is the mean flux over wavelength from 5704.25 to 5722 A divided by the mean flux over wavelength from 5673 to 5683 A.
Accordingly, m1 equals 1.01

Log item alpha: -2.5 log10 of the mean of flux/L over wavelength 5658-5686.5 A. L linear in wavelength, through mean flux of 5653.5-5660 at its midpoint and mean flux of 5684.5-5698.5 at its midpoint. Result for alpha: 0.02 mag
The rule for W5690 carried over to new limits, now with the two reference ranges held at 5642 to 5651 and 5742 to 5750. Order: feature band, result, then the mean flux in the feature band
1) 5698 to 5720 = 0.7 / 5.76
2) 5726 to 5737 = -0.3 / 6.02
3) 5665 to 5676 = 0.5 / 5.83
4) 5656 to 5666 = 0.7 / 5.69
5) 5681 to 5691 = 0.9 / 5.47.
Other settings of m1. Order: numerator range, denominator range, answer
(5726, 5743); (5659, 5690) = 1.06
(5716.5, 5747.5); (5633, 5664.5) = 1.01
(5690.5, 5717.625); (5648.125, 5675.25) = 0.99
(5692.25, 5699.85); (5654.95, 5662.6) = 1.03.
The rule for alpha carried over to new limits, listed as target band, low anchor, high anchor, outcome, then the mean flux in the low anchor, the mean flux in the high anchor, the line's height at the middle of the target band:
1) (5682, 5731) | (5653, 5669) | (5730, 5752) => 0.02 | 5.78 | 5.96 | 5.88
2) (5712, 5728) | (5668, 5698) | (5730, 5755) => -0.04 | 5.72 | 5.95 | 5.87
